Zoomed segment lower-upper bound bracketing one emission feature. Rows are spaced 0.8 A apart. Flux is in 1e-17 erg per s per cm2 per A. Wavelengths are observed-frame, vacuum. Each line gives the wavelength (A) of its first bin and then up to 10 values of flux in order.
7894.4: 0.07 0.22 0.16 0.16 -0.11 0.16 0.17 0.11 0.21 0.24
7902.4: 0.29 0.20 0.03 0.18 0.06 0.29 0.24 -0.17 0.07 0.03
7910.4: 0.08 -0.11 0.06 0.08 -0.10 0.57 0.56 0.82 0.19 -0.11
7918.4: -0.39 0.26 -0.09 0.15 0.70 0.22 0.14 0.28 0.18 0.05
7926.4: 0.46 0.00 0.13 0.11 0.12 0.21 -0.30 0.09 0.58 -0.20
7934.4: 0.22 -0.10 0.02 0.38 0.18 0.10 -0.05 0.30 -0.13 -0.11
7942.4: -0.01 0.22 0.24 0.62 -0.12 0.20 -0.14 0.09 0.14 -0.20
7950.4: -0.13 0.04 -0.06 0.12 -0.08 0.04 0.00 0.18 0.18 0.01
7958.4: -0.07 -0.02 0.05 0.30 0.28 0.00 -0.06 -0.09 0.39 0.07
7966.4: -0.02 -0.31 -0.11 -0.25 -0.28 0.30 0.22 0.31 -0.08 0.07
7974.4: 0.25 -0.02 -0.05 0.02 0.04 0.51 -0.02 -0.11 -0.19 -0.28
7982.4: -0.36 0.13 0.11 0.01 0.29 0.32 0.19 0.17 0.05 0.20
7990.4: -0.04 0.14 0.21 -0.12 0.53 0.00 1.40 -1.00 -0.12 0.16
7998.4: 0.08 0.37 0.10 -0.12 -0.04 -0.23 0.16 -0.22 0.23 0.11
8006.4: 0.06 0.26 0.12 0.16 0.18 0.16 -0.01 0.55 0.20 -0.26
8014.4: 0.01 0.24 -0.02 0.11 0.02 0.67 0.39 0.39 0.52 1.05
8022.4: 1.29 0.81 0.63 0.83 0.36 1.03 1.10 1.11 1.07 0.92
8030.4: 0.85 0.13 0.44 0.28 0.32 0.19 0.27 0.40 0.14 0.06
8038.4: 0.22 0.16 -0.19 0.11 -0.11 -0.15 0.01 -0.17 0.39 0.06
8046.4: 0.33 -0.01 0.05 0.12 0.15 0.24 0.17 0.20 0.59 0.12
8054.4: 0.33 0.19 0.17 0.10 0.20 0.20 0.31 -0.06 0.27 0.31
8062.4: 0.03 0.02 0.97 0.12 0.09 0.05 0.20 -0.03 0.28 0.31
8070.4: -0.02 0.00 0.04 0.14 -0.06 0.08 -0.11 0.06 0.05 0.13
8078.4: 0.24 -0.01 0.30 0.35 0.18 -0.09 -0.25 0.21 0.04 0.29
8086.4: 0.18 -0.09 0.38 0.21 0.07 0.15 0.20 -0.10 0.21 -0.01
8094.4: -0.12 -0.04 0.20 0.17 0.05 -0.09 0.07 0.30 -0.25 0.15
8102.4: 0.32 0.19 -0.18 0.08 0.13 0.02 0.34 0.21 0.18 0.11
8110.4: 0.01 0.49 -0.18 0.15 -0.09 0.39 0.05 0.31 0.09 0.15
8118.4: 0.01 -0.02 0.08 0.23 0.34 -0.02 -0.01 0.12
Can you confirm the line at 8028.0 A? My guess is [O II] 3727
